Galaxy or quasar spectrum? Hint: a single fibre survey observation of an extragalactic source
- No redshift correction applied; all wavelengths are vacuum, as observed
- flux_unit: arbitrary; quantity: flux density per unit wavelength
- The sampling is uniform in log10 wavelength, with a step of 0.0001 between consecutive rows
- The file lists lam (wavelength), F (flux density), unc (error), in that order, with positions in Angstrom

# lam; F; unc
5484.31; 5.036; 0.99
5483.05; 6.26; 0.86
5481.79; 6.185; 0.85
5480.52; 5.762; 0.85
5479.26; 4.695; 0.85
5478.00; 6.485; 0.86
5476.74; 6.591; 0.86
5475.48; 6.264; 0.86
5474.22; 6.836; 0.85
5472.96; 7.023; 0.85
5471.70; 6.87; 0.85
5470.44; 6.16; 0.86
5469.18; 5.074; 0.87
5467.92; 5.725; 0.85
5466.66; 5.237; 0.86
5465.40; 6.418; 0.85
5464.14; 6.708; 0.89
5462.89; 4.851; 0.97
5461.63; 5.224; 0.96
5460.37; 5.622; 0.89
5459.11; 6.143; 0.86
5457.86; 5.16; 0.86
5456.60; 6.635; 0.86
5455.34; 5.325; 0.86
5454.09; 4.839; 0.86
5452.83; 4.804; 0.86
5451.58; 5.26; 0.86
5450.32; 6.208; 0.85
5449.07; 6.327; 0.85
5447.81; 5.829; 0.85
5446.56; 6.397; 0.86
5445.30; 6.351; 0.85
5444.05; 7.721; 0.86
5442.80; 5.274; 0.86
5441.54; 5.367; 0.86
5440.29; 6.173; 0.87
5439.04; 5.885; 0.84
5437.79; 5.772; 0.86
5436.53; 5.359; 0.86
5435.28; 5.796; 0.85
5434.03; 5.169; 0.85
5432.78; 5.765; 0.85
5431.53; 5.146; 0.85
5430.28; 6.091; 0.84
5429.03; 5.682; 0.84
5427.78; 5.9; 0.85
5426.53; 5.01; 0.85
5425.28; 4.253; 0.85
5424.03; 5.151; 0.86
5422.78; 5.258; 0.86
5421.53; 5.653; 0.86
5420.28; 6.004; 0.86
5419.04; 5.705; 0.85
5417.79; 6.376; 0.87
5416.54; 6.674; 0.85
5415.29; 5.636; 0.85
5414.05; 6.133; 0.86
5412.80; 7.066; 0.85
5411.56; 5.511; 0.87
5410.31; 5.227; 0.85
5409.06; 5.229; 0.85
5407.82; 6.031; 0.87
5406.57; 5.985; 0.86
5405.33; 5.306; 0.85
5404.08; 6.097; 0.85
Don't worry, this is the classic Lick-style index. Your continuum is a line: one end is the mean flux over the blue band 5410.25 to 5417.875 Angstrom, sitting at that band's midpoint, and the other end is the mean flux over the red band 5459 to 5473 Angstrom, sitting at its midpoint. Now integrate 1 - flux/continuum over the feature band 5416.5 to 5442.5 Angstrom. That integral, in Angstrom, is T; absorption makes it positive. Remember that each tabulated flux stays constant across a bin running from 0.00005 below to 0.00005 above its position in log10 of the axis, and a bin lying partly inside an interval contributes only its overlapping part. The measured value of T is 1.9 Angstrom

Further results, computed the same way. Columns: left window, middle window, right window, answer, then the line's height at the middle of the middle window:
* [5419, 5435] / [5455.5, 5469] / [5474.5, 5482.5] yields 0.3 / 5.85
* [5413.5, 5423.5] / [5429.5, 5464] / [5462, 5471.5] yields 0.6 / 5.84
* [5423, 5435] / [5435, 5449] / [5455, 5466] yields -1.2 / 5.54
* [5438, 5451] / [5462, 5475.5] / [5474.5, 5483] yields 0.0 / 6.08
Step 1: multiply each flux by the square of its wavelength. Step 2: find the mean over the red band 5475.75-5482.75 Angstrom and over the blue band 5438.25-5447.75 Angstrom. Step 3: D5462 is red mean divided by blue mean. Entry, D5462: 0.99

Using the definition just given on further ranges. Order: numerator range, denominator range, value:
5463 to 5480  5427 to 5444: 1.09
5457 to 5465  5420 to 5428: 1.09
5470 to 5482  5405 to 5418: 1.09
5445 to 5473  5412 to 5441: 1.03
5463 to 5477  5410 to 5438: 1.11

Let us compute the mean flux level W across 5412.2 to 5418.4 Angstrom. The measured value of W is 6.37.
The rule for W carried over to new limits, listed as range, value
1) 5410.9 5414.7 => 6.23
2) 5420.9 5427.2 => 5.07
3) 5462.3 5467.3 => 5.82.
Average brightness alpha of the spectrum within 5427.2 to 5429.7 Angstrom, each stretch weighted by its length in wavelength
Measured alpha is 5.79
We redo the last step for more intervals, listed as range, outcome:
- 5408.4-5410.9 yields 5.24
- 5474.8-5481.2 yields 5.97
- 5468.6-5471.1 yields 5.64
